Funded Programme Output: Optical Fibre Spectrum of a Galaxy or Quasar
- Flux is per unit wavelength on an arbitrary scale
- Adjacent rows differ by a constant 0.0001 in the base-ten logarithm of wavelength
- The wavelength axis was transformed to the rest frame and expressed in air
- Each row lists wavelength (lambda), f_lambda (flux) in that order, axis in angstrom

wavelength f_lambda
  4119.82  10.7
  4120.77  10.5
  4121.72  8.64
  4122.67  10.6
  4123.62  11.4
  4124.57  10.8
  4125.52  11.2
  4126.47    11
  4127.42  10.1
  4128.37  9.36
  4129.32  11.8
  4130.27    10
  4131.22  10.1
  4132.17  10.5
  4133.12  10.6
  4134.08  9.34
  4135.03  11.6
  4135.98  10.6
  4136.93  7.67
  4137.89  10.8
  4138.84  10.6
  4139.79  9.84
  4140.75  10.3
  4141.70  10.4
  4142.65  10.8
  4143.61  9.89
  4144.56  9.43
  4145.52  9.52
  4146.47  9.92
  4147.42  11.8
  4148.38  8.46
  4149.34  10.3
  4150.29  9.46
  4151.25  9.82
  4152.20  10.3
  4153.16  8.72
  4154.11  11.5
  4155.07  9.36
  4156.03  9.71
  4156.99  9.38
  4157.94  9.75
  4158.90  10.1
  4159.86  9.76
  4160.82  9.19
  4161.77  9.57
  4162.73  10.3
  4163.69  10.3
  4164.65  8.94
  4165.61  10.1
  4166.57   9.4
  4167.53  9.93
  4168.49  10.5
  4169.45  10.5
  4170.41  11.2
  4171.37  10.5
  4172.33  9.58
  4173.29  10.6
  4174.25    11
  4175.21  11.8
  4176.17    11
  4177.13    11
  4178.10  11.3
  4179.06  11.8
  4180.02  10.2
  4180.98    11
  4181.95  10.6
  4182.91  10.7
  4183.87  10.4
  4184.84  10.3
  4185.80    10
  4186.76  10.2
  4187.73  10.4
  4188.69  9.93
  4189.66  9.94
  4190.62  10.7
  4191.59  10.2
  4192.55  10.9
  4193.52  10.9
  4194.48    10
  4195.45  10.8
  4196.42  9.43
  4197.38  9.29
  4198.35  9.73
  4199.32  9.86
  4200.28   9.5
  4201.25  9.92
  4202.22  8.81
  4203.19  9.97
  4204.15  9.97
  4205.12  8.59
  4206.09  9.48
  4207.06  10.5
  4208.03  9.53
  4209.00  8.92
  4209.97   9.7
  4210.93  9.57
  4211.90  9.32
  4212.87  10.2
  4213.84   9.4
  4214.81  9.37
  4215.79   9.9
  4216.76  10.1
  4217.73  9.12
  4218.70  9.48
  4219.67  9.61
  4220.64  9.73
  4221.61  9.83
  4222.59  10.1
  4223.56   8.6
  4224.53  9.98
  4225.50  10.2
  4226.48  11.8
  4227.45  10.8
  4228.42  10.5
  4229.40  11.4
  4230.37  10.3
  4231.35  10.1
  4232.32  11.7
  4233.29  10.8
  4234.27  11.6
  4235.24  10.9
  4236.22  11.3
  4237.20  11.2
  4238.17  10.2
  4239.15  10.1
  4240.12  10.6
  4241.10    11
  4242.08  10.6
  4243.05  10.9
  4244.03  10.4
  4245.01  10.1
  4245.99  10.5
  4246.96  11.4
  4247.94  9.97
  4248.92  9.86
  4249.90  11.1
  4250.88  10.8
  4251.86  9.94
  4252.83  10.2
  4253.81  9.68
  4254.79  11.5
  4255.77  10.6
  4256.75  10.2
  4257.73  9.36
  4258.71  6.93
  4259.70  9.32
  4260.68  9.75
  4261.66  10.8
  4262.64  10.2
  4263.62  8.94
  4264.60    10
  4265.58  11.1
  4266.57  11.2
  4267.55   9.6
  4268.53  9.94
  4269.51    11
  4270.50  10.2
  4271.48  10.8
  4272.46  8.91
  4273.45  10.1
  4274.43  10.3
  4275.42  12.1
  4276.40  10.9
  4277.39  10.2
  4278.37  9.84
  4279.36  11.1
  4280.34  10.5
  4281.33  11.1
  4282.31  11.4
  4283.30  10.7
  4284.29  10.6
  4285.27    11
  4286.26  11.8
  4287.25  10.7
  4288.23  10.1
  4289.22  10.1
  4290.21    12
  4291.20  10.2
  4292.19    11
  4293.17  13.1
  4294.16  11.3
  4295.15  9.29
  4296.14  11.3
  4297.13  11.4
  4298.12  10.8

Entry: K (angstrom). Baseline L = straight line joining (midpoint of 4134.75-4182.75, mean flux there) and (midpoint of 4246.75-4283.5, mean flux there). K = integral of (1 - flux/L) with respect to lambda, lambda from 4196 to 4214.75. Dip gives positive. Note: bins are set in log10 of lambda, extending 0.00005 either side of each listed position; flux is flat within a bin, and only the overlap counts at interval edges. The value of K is 1.2 angstrom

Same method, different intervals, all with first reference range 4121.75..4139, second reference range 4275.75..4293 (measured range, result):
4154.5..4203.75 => 1.56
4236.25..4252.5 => 0.25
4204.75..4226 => 2.06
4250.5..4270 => 1.31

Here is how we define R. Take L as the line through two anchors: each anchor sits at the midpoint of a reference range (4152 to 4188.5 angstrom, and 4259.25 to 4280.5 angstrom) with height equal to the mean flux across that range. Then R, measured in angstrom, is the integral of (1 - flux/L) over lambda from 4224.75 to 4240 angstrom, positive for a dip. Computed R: -0.8 angstrom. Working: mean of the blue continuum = 10.3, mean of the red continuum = 10.3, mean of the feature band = 10.8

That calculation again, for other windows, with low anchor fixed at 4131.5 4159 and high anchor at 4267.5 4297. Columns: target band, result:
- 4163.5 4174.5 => -0.1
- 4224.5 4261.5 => 0.2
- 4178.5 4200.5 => -0.1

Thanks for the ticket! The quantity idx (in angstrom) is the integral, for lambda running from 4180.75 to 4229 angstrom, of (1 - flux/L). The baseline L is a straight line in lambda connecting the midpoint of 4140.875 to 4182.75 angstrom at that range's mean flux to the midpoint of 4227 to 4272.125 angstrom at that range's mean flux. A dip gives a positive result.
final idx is 1.7 angstrom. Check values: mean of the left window 10.2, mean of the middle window 9.95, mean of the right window 10.4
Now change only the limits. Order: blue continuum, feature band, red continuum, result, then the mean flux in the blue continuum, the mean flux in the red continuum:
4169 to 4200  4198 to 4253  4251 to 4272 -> 0.5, 10.5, 10.1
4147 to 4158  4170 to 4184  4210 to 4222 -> -1.5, 9.87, 9.64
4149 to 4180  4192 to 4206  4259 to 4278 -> 0.5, 10.2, 10.2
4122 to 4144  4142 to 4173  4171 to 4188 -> 1.8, 10.4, 10.7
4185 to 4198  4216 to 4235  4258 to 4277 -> -0.3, 10.2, 10.1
